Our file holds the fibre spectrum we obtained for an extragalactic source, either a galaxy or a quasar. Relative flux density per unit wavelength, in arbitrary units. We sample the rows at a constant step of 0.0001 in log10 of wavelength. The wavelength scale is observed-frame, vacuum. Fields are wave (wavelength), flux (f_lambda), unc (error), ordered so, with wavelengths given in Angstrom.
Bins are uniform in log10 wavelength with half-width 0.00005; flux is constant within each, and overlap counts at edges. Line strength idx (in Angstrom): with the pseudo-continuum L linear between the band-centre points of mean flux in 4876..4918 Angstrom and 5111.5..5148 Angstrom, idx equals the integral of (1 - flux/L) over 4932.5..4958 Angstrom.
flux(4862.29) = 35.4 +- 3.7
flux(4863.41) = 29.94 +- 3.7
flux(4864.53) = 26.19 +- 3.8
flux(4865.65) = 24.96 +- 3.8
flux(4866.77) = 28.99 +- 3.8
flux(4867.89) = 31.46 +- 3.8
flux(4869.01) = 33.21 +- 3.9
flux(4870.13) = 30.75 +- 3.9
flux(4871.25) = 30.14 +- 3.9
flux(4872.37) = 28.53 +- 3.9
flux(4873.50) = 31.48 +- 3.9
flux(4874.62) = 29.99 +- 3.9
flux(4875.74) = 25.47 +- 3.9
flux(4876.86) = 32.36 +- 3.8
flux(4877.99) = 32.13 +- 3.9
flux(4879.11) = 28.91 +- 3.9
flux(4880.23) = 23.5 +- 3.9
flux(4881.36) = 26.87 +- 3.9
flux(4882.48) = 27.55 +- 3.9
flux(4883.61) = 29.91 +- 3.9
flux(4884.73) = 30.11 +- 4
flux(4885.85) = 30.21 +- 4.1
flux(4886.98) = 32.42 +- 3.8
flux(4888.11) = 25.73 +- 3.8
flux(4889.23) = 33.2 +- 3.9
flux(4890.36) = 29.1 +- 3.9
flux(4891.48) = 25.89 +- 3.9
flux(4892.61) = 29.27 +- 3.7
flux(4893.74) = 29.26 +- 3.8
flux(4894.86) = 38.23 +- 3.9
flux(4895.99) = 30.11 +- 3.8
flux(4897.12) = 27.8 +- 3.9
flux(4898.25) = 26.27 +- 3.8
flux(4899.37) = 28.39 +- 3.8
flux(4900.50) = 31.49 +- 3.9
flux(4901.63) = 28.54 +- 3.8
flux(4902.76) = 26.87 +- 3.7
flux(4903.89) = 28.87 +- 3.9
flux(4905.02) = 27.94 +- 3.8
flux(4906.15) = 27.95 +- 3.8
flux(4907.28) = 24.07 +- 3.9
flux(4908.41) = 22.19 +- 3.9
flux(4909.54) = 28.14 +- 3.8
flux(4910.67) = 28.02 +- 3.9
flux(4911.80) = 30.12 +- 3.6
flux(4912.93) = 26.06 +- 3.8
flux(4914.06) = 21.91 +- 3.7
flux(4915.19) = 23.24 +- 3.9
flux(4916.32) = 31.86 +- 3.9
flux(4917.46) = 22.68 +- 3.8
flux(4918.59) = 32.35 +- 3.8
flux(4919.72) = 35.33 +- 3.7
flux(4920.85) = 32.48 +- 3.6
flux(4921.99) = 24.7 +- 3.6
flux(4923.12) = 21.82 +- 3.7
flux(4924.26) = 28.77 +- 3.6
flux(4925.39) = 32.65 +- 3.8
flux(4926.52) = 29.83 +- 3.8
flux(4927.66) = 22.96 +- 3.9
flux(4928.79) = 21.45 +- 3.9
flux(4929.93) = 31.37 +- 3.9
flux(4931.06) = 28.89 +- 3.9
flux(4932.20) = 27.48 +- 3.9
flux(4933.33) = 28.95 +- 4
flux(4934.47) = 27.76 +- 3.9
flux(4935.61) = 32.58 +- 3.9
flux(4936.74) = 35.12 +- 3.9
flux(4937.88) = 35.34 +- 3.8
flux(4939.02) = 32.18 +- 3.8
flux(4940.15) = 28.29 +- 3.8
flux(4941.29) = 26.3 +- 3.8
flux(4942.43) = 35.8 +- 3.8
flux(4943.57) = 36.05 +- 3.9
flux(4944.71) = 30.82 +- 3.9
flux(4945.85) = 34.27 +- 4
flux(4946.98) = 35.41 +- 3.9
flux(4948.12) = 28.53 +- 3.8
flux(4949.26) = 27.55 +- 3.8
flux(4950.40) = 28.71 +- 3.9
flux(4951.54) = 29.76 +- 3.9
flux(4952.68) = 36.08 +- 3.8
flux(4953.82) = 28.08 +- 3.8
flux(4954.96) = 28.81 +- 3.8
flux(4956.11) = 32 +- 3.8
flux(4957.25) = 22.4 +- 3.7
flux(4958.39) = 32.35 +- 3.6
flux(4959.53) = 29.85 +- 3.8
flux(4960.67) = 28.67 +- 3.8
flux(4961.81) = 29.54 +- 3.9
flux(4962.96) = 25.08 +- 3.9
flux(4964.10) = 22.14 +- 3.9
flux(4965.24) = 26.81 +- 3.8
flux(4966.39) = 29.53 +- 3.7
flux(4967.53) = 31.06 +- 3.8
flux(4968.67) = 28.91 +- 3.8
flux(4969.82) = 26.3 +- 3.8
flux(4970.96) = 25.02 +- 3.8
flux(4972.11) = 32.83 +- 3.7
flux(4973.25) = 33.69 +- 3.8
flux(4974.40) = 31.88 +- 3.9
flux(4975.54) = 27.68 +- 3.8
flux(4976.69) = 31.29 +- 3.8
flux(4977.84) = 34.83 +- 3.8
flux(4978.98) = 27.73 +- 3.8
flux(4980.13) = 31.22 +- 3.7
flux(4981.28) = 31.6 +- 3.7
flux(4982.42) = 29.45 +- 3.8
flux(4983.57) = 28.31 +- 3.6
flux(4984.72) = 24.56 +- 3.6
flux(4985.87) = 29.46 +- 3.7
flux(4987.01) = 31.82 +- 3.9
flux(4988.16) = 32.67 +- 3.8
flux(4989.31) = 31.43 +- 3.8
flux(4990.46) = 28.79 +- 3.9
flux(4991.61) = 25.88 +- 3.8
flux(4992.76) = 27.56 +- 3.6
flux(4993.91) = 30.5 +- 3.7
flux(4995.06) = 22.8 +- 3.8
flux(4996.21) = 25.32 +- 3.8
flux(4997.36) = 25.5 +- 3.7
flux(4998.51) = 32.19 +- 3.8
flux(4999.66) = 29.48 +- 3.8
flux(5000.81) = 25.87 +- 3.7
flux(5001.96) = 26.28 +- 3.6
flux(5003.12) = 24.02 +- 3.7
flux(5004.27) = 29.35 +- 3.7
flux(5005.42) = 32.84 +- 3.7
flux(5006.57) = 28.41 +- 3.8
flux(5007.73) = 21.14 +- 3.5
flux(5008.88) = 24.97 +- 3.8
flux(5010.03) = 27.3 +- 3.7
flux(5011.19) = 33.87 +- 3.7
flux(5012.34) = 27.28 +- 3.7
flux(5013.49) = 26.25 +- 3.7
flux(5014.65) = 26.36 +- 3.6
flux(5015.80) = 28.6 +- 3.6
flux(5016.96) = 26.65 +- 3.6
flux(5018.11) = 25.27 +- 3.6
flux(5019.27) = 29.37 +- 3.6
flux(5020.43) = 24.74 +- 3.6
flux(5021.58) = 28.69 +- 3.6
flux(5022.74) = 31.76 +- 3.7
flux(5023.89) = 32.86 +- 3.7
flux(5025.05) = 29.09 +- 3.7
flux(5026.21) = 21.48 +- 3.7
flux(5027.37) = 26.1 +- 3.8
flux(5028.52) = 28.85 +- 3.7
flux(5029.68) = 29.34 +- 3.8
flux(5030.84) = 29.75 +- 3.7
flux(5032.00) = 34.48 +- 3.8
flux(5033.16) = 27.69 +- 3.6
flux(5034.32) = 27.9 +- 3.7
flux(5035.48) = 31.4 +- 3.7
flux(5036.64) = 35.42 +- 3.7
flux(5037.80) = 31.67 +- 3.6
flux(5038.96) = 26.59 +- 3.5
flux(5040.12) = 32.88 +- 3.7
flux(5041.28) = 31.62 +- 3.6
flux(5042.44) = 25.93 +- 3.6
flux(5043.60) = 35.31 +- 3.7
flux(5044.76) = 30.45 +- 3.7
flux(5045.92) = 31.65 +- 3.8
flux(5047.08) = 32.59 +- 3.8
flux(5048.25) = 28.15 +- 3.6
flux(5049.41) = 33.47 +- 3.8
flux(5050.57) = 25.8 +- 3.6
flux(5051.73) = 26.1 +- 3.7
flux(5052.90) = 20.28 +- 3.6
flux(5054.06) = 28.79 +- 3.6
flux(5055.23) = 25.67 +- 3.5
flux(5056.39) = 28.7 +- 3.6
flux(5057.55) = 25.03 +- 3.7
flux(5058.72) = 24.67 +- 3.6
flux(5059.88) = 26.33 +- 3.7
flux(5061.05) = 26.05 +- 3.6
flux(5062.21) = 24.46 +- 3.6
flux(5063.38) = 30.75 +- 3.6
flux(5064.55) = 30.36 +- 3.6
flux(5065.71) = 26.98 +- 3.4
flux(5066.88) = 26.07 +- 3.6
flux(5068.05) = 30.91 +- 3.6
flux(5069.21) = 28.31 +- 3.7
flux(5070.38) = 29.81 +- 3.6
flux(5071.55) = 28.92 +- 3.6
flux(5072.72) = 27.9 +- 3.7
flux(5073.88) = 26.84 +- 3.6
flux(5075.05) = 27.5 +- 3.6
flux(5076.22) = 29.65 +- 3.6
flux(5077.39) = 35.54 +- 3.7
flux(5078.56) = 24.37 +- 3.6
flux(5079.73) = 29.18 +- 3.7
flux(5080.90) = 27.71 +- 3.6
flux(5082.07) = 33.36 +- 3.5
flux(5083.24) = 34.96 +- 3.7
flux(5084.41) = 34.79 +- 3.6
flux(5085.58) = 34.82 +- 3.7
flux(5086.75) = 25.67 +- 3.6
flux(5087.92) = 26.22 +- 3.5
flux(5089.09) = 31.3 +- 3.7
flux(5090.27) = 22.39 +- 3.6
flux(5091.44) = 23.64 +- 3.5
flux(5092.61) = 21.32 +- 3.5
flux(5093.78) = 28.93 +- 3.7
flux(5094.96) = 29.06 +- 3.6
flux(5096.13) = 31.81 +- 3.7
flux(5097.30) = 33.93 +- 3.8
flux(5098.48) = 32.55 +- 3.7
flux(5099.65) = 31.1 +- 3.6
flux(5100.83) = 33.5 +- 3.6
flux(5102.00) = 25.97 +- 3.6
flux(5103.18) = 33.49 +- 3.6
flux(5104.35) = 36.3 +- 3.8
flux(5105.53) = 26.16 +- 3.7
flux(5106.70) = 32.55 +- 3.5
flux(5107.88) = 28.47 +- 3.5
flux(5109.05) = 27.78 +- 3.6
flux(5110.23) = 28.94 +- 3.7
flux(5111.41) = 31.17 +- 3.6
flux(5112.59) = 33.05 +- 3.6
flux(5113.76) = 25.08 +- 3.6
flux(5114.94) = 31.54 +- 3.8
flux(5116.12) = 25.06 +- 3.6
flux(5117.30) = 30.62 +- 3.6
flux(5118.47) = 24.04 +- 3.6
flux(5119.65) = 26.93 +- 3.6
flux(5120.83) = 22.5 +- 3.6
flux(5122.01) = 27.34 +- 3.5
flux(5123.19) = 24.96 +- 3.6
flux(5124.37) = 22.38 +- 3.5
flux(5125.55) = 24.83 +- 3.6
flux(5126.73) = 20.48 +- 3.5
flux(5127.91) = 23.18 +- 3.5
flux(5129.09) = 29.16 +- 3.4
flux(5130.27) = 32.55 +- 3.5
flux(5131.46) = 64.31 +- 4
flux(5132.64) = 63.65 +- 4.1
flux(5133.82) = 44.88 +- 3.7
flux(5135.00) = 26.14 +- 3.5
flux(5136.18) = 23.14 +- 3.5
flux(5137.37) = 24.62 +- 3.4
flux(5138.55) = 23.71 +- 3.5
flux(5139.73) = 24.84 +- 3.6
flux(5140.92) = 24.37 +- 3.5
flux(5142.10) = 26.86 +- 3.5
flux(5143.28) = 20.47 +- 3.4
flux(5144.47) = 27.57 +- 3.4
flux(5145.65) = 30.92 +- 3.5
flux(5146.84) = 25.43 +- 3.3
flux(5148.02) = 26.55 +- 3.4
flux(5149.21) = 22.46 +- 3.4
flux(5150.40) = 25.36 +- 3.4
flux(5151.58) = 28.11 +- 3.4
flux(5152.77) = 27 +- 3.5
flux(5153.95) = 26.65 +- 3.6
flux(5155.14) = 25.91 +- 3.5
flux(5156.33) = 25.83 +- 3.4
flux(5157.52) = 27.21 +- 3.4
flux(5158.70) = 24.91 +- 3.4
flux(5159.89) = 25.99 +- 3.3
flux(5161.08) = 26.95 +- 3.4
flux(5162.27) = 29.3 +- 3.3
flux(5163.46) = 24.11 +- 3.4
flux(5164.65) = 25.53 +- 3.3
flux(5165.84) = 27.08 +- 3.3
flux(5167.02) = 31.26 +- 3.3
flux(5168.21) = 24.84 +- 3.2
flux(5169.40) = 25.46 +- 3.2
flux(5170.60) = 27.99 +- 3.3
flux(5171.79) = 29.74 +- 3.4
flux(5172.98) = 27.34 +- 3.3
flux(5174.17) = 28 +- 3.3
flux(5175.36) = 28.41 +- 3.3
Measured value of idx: -2.20 Angstrom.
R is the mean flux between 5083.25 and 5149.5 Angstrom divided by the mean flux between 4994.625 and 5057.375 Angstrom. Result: 1.03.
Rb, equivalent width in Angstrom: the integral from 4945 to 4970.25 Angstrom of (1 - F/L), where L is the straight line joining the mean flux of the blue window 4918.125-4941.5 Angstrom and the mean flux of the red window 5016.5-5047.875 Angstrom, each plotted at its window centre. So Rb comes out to 0.2 Angstrom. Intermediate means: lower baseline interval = 29.4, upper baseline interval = 29.6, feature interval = 29.2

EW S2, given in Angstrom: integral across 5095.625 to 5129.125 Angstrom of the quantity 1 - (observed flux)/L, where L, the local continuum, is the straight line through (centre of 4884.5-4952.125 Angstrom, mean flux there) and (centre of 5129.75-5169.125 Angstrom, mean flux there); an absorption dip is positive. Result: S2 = 0.7 Angstrom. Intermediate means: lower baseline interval 29.2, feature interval 28.4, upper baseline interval 29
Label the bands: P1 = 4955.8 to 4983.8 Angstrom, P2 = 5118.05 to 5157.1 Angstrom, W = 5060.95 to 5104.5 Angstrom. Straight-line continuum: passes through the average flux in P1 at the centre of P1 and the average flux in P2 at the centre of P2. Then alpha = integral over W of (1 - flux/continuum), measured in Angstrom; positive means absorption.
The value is -1.0 Angstrom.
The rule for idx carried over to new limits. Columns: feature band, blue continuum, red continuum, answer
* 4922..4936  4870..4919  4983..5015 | 0.3 Angstrom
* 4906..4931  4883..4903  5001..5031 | 1.7 Angstrom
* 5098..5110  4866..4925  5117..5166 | -1.1 Angstrom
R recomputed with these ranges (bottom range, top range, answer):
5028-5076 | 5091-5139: 1.04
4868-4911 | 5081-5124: 1.01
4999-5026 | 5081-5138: 1.09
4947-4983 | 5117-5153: 0.98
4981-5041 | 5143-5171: 0.93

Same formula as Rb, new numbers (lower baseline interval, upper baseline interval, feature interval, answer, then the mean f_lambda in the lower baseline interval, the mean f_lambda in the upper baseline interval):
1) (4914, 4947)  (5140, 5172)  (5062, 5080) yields -0.69 Angstrom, 29.7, 26.4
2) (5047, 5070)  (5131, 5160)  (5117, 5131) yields 1.39 Angstrom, 27.4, 29.4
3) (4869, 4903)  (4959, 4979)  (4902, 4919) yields 1.48 Angstrom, 29.4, 29.1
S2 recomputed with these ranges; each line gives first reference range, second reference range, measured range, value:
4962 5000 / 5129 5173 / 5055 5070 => 0.82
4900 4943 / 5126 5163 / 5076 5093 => -0.15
